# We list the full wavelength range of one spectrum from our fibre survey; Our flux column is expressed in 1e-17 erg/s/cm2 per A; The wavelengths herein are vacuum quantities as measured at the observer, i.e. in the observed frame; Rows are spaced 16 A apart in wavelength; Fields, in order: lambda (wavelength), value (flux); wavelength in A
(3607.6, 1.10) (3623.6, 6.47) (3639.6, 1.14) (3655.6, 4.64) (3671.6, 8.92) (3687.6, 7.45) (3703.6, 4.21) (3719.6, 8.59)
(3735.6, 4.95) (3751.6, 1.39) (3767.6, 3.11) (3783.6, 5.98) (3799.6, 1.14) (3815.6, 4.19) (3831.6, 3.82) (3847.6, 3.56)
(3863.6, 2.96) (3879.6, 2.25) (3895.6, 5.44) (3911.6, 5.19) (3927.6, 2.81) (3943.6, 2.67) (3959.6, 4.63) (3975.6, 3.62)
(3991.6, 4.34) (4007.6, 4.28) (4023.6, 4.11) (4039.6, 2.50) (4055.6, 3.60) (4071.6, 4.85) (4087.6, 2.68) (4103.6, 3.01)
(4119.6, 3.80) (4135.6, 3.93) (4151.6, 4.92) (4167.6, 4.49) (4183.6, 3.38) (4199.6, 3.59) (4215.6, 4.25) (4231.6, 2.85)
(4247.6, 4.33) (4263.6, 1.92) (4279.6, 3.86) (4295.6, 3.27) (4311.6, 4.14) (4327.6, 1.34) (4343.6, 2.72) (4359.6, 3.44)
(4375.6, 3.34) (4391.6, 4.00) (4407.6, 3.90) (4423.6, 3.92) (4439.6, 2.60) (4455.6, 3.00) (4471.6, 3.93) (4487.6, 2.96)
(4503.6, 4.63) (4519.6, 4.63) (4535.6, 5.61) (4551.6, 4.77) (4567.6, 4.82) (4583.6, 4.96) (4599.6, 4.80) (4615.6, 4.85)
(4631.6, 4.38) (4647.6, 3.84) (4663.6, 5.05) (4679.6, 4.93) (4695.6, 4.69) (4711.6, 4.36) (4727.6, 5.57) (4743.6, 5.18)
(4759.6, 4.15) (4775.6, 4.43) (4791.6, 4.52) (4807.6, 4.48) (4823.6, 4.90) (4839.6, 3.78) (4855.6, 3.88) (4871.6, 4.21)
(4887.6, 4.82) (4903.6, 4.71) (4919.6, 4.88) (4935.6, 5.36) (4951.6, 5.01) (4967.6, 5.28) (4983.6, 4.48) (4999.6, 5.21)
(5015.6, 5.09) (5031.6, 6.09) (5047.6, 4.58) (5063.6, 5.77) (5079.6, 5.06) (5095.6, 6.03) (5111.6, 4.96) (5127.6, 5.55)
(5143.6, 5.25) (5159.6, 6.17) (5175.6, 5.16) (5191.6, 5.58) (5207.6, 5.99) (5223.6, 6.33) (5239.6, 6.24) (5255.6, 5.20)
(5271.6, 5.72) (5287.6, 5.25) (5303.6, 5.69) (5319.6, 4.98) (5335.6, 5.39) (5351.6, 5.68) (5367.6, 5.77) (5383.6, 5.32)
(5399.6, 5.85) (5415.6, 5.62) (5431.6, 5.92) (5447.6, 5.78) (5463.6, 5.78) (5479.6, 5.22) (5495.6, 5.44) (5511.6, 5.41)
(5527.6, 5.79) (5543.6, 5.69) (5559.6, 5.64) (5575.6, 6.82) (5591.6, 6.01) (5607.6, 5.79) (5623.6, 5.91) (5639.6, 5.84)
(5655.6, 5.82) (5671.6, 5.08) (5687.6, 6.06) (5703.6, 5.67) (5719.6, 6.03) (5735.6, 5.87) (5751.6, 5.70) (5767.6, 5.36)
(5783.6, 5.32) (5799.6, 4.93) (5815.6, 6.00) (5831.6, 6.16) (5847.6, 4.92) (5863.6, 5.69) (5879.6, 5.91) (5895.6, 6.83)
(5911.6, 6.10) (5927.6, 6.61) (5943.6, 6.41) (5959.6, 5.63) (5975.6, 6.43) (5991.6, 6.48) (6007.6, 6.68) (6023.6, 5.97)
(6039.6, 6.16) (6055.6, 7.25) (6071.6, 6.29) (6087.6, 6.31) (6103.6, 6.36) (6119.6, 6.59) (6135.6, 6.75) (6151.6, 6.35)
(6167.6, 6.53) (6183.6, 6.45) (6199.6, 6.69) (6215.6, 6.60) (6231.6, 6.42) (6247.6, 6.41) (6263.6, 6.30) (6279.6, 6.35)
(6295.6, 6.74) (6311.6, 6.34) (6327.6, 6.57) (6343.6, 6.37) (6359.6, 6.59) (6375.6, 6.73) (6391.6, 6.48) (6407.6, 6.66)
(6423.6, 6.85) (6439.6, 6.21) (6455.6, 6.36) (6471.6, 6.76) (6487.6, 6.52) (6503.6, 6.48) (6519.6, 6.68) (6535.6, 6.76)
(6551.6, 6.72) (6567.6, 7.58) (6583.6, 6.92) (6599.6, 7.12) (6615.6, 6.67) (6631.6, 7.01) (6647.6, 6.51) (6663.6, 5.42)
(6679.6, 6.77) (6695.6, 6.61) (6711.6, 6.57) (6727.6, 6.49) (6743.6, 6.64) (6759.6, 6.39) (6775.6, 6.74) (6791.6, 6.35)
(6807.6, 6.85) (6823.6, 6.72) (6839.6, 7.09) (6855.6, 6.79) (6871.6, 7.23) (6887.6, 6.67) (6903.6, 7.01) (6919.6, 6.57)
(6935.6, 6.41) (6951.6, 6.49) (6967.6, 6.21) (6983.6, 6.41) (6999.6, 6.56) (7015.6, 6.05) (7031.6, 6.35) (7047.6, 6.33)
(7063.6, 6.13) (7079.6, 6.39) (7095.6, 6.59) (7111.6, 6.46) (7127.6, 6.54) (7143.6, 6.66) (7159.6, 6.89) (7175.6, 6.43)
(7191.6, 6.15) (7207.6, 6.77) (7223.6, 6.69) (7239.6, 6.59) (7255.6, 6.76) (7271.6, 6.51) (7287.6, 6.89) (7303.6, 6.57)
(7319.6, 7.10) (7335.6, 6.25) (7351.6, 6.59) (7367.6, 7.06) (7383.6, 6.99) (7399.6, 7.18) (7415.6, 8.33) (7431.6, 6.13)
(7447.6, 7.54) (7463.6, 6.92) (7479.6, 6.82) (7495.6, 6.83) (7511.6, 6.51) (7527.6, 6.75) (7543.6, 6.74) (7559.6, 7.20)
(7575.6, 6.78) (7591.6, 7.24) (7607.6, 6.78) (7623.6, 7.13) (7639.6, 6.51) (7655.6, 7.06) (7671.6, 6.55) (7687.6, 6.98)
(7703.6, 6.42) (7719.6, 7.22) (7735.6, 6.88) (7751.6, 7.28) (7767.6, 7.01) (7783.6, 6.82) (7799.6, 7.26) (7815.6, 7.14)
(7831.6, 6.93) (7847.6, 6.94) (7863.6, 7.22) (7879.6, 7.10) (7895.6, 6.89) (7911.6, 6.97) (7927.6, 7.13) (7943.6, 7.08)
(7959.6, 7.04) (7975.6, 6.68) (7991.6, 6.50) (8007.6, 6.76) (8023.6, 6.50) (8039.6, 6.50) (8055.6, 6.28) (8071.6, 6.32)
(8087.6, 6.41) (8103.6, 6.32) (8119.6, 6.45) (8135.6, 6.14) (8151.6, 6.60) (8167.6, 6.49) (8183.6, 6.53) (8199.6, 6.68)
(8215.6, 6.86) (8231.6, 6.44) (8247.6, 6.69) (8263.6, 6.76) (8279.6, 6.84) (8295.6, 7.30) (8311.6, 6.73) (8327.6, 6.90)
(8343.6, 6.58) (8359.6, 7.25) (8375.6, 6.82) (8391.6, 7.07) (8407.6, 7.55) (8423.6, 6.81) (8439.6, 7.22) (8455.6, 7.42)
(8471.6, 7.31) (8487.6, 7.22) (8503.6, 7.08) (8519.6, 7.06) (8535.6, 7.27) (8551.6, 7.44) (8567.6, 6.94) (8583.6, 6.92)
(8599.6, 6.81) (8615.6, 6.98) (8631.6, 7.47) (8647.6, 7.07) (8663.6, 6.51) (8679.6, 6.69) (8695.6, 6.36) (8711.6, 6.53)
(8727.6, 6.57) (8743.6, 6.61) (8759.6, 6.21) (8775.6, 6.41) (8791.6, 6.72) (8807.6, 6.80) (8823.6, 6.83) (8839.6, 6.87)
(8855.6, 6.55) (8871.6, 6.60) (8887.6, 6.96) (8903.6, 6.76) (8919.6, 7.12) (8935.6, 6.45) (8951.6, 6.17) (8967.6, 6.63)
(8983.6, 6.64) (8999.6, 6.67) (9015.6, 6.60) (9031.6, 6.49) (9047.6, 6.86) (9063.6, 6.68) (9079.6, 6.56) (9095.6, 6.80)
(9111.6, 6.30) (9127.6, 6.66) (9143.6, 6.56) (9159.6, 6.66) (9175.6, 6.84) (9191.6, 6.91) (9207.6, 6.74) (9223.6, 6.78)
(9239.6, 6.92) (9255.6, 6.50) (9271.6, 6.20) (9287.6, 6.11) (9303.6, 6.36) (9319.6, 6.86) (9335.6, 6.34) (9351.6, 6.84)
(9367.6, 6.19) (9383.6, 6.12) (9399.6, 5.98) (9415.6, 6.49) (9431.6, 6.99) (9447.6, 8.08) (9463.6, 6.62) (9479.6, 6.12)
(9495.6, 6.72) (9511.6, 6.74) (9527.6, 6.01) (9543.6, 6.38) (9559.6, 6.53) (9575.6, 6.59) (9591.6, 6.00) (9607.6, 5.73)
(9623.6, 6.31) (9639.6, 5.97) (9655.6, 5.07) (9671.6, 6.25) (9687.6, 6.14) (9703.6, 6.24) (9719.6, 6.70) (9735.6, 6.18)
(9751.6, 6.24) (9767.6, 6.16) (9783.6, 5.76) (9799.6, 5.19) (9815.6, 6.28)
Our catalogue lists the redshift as 0.130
